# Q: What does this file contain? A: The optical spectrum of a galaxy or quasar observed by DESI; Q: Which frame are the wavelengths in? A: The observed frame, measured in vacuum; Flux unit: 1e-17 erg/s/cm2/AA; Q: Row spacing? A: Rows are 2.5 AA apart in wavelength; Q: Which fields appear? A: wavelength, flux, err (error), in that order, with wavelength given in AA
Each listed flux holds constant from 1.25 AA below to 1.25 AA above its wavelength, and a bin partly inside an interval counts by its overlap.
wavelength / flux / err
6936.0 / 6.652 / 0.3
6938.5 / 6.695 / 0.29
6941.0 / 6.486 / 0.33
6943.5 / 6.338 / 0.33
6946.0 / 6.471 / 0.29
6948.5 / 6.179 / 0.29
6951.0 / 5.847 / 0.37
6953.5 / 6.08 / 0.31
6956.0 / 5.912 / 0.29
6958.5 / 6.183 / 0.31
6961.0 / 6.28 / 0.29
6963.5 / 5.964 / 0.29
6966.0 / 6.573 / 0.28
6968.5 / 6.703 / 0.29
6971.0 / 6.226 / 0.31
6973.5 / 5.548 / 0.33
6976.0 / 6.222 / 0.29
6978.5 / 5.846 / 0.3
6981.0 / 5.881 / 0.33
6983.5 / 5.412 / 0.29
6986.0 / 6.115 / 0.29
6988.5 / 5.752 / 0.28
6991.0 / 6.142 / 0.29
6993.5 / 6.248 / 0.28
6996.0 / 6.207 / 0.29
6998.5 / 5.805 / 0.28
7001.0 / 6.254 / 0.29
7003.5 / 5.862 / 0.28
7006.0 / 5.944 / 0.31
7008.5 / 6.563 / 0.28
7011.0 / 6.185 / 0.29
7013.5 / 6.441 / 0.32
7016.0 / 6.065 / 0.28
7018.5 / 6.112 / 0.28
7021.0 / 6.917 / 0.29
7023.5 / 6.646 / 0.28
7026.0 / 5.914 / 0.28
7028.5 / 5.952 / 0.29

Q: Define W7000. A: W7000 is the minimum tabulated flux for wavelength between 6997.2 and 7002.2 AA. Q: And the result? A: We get 5.805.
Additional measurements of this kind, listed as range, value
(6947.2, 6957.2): 5.847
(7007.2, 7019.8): 6.065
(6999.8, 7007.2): 5.862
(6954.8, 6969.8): 5.912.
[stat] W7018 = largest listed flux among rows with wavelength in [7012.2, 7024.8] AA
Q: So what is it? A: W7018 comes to 6.917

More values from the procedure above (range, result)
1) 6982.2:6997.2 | 6.248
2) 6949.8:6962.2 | 6.28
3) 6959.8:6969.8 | 6.703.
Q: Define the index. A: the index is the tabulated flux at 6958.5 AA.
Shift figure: 6.183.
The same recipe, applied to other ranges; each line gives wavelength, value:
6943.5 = 6.338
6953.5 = 6.08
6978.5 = 5.846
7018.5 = 6.112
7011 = 6.185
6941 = 6.486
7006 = 5.944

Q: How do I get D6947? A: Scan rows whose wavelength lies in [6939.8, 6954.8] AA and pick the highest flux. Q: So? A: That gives 6.486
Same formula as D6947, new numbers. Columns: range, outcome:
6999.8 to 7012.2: 6.563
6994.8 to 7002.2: 6.254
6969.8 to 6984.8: 6.226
